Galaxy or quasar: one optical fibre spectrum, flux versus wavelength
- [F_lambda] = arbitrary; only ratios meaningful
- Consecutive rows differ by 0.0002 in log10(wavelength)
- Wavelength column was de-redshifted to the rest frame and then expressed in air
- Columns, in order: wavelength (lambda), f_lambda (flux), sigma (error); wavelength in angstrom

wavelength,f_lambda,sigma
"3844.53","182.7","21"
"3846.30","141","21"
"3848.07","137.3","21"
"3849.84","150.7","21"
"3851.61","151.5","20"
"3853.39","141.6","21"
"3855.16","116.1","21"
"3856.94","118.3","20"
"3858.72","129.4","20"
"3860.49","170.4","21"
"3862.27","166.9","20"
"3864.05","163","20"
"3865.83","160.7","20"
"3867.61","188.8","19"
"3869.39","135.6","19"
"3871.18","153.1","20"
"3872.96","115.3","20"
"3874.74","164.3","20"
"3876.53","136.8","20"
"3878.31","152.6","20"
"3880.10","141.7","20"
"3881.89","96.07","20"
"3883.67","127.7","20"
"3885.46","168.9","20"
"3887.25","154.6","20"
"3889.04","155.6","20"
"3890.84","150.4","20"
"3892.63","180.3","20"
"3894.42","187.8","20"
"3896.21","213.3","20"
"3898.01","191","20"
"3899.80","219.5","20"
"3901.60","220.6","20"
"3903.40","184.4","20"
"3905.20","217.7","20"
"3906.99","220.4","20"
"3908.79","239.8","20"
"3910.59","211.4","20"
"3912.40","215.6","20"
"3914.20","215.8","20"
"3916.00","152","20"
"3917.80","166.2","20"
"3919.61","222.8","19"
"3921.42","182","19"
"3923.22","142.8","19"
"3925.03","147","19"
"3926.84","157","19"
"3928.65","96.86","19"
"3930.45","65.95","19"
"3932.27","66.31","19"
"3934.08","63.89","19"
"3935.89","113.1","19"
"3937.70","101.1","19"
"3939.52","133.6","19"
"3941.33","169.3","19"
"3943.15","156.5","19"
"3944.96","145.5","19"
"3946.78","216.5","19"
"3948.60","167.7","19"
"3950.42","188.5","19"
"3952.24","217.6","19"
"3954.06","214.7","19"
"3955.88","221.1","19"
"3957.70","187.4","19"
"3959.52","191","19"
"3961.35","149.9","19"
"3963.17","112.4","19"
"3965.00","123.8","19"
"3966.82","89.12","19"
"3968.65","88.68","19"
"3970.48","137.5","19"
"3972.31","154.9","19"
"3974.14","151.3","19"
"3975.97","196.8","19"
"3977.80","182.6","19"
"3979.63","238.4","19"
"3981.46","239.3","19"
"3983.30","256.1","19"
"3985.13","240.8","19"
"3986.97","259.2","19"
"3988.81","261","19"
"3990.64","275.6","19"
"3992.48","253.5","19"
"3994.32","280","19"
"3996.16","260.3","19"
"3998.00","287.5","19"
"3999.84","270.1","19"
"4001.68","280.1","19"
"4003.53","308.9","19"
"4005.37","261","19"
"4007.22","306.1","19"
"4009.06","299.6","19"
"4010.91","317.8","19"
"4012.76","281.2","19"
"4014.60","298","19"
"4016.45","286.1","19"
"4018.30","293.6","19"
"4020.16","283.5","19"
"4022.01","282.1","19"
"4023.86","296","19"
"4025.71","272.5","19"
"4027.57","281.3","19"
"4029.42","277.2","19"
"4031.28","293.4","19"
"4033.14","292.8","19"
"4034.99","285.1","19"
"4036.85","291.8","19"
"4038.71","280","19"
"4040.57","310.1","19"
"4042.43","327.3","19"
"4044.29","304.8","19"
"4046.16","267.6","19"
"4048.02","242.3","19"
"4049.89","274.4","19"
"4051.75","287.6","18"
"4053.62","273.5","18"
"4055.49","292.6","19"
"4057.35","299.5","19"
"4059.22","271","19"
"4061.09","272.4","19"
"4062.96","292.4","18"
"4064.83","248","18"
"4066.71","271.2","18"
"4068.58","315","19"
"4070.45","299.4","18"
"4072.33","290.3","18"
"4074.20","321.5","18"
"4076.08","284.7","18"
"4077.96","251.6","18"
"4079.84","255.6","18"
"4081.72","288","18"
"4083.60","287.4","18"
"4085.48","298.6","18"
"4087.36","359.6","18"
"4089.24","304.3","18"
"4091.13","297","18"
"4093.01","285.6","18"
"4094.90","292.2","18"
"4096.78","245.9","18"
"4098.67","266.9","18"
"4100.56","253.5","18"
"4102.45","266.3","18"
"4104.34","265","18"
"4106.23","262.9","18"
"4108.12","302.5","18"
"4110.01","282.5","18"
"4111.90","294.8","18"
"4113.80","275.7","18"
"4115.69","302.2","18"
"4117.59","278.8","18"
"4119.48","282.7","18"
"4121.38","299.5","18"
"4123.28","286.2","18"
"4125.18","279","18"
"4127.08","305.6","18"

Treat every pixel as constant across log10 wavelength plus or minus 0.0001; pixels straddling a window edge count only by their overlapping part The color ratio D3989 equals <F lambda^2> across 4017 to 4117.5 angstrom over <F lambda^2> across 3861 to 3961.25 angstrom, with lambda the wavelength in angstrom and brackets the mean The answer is 1.86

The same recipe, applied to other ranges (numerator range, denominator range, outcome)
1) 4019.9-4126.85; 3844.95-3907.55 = 1.96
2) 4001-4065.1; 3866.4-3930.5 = 1.80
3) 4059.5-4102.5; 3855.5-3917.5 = 1.84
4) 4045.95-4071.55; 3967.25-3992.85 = 1.41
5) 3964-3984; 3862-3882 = 1.19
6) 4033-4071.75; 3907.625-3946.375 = 2.00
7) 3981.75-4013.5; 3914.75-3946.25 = 2.10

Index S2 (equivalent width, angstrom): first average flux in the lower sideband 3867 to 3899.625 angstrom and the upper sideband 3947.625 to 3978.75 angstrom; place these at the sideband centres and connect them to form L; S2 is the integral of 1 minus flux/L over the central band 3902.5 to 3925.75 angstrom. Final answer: -5.0 angstrom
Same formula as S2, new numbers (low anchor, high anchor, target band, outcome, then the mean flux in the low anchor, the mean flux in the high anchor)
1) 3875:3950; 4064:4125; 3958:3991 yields 3.4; 163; 285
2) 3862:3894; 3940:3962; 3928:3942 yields 6.1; 151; 185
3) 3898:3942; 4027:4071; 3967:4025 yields -3.2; 164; 285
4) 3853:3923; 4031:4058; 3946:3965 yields 3.2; 171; 288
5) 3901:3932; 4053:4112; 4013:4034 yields -3.5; 177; 284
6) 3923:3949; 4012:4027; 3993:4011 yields -2.2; 128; 287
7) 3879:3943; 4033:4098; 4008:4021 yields -2.6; 162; 287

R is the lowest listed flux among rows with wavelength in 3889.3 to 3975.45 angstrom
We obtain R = 63.89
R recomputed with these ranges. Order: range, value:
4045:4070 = 242.3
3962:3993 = 88.68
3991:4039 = 253.5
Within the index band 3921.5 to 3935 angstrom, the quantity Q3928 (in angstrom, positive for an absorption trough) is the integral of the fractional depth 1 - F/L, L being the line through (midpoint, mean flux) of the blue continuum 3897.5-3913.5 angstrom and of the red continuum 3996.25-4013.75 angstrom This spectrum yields 7.0 angstrom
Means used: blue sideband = 214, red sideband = 289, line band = 110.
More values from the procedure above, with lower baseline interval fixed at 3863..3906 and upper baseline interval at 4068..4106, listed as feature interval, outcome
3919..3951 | 9.2 angstrom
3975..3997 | -1.8 angstrom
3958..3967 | 3.0 angstrom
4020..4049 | -3.7 angstrom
